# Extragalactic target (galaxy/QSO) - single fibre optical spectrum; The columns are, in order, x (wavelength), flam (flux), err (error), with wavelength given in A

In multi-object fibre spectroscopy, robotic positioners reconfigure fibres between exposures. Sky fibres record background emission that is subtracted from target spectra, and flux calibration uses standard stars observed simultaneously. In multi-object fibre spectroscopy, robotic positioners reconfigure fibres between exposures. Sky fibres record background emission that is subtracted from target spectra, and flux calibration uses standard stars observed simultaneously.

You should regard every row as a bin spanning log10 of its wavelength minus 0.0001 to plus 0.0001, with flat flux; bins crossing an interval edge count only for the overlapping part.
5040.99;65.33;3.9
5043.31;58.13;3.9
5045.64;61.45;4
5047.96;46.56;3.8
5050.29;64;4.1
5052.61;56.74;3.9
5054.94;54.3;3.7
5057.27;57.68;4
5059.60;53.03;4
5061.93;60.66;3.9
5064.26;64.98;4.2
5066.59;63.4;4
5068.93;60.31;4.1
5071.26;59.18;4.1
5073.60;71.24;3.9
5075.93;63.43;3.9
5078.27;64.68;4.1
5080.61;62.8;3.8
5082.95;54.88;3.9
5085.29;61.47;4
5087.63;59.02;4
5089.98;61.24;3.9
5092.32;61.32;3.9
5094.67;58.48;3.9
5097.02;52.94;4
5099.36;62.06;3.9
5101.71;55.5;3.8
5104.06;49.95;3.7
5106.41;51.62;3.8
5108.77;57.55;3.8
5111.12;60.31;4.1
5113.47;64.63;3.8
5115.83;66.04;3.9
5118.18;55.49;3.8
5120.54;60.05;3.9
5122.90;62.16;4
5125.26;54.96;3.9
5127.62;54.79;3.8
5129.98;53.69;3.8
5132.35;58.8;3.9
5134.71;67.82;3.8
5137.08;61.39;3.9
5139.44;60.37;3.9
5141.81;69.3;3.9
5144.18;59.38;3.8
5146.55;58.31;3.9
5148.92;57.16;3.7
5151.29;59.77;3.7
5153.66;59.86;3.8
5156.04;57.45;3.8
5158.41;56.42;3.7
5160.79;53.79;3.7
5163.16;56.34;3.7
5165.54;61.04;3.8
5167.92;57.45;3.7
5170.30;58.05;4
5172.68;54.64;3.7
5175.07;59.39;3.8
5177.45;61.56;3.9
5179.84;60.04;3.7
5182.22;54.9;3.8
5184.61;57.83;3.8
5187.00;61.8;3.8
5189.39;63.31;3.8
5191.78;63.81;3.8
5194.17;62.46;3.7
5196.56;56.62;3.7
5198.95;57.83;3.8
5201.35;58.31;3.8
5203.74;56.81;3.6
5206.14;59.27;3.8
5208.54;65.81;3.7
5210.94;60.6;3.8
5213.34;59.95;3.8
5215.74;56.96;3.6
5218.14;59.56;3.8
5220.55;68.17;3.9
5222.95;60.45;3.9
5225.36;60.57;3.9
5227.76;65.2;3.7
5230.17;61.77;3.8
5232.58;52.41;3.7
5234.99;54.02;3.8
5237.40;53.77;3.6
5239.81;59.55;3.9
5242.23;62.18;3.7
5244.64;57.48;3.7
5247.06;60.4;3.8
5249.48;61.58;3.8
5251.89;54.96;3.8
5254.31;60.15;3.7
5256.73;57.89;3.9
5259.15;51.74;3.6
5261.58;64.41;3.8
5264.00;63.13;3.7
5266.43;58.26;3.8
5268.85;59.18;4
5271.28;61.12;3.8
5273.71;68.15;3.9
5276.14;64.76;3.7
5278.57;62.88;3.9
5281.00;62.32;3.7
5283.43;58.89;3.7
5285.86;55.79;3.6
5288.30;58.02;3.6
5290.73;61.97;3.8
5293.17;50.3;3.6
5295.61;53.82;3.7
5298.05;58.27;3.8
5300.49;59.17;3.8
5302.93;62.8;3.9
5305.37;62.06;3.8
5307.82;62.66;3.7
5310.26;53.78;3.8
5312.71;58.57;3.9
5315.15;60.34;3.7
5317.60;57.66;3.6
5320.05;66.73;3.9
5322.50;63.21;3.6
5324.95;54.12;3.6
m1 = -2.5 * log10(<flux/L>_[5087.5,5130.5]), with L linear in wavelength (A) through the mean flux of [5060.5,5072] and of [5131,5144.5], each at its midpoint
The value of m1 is 0.08 mag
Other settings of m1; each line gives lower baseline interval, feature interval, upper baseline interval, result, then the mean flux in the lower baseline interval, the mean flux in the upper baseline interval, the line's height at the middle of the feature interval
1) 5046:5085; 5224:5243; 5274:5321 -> 0.02 mag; 60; 59.7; 59.7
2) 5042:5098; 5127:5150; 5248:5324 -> -0.01 mag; 59.7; 59.8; 59.7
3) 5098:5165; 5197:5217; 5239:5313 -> 0.00 mag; 58.8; 59.6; 59.2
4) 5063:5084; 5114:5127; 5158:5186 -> 0.01 mag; 62.8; 57.7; 60.4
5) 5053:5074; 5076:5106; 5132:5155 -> 0.03 mag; 60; 61.3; 60.4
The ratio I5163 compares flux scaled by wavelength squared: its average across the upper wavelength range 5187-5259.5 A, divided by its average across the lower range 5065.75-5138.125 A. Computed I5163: 1.0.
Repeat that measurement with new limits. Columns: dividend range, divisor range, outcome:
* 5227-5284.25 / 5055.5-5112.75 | 1.07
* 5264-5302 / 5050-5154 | 1.07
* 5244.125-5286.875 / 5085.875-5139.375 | 1.09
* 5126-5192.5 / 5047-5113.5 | 1.03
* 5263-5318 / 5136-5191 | 1.06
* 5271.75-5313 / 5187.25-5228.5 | 1.01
